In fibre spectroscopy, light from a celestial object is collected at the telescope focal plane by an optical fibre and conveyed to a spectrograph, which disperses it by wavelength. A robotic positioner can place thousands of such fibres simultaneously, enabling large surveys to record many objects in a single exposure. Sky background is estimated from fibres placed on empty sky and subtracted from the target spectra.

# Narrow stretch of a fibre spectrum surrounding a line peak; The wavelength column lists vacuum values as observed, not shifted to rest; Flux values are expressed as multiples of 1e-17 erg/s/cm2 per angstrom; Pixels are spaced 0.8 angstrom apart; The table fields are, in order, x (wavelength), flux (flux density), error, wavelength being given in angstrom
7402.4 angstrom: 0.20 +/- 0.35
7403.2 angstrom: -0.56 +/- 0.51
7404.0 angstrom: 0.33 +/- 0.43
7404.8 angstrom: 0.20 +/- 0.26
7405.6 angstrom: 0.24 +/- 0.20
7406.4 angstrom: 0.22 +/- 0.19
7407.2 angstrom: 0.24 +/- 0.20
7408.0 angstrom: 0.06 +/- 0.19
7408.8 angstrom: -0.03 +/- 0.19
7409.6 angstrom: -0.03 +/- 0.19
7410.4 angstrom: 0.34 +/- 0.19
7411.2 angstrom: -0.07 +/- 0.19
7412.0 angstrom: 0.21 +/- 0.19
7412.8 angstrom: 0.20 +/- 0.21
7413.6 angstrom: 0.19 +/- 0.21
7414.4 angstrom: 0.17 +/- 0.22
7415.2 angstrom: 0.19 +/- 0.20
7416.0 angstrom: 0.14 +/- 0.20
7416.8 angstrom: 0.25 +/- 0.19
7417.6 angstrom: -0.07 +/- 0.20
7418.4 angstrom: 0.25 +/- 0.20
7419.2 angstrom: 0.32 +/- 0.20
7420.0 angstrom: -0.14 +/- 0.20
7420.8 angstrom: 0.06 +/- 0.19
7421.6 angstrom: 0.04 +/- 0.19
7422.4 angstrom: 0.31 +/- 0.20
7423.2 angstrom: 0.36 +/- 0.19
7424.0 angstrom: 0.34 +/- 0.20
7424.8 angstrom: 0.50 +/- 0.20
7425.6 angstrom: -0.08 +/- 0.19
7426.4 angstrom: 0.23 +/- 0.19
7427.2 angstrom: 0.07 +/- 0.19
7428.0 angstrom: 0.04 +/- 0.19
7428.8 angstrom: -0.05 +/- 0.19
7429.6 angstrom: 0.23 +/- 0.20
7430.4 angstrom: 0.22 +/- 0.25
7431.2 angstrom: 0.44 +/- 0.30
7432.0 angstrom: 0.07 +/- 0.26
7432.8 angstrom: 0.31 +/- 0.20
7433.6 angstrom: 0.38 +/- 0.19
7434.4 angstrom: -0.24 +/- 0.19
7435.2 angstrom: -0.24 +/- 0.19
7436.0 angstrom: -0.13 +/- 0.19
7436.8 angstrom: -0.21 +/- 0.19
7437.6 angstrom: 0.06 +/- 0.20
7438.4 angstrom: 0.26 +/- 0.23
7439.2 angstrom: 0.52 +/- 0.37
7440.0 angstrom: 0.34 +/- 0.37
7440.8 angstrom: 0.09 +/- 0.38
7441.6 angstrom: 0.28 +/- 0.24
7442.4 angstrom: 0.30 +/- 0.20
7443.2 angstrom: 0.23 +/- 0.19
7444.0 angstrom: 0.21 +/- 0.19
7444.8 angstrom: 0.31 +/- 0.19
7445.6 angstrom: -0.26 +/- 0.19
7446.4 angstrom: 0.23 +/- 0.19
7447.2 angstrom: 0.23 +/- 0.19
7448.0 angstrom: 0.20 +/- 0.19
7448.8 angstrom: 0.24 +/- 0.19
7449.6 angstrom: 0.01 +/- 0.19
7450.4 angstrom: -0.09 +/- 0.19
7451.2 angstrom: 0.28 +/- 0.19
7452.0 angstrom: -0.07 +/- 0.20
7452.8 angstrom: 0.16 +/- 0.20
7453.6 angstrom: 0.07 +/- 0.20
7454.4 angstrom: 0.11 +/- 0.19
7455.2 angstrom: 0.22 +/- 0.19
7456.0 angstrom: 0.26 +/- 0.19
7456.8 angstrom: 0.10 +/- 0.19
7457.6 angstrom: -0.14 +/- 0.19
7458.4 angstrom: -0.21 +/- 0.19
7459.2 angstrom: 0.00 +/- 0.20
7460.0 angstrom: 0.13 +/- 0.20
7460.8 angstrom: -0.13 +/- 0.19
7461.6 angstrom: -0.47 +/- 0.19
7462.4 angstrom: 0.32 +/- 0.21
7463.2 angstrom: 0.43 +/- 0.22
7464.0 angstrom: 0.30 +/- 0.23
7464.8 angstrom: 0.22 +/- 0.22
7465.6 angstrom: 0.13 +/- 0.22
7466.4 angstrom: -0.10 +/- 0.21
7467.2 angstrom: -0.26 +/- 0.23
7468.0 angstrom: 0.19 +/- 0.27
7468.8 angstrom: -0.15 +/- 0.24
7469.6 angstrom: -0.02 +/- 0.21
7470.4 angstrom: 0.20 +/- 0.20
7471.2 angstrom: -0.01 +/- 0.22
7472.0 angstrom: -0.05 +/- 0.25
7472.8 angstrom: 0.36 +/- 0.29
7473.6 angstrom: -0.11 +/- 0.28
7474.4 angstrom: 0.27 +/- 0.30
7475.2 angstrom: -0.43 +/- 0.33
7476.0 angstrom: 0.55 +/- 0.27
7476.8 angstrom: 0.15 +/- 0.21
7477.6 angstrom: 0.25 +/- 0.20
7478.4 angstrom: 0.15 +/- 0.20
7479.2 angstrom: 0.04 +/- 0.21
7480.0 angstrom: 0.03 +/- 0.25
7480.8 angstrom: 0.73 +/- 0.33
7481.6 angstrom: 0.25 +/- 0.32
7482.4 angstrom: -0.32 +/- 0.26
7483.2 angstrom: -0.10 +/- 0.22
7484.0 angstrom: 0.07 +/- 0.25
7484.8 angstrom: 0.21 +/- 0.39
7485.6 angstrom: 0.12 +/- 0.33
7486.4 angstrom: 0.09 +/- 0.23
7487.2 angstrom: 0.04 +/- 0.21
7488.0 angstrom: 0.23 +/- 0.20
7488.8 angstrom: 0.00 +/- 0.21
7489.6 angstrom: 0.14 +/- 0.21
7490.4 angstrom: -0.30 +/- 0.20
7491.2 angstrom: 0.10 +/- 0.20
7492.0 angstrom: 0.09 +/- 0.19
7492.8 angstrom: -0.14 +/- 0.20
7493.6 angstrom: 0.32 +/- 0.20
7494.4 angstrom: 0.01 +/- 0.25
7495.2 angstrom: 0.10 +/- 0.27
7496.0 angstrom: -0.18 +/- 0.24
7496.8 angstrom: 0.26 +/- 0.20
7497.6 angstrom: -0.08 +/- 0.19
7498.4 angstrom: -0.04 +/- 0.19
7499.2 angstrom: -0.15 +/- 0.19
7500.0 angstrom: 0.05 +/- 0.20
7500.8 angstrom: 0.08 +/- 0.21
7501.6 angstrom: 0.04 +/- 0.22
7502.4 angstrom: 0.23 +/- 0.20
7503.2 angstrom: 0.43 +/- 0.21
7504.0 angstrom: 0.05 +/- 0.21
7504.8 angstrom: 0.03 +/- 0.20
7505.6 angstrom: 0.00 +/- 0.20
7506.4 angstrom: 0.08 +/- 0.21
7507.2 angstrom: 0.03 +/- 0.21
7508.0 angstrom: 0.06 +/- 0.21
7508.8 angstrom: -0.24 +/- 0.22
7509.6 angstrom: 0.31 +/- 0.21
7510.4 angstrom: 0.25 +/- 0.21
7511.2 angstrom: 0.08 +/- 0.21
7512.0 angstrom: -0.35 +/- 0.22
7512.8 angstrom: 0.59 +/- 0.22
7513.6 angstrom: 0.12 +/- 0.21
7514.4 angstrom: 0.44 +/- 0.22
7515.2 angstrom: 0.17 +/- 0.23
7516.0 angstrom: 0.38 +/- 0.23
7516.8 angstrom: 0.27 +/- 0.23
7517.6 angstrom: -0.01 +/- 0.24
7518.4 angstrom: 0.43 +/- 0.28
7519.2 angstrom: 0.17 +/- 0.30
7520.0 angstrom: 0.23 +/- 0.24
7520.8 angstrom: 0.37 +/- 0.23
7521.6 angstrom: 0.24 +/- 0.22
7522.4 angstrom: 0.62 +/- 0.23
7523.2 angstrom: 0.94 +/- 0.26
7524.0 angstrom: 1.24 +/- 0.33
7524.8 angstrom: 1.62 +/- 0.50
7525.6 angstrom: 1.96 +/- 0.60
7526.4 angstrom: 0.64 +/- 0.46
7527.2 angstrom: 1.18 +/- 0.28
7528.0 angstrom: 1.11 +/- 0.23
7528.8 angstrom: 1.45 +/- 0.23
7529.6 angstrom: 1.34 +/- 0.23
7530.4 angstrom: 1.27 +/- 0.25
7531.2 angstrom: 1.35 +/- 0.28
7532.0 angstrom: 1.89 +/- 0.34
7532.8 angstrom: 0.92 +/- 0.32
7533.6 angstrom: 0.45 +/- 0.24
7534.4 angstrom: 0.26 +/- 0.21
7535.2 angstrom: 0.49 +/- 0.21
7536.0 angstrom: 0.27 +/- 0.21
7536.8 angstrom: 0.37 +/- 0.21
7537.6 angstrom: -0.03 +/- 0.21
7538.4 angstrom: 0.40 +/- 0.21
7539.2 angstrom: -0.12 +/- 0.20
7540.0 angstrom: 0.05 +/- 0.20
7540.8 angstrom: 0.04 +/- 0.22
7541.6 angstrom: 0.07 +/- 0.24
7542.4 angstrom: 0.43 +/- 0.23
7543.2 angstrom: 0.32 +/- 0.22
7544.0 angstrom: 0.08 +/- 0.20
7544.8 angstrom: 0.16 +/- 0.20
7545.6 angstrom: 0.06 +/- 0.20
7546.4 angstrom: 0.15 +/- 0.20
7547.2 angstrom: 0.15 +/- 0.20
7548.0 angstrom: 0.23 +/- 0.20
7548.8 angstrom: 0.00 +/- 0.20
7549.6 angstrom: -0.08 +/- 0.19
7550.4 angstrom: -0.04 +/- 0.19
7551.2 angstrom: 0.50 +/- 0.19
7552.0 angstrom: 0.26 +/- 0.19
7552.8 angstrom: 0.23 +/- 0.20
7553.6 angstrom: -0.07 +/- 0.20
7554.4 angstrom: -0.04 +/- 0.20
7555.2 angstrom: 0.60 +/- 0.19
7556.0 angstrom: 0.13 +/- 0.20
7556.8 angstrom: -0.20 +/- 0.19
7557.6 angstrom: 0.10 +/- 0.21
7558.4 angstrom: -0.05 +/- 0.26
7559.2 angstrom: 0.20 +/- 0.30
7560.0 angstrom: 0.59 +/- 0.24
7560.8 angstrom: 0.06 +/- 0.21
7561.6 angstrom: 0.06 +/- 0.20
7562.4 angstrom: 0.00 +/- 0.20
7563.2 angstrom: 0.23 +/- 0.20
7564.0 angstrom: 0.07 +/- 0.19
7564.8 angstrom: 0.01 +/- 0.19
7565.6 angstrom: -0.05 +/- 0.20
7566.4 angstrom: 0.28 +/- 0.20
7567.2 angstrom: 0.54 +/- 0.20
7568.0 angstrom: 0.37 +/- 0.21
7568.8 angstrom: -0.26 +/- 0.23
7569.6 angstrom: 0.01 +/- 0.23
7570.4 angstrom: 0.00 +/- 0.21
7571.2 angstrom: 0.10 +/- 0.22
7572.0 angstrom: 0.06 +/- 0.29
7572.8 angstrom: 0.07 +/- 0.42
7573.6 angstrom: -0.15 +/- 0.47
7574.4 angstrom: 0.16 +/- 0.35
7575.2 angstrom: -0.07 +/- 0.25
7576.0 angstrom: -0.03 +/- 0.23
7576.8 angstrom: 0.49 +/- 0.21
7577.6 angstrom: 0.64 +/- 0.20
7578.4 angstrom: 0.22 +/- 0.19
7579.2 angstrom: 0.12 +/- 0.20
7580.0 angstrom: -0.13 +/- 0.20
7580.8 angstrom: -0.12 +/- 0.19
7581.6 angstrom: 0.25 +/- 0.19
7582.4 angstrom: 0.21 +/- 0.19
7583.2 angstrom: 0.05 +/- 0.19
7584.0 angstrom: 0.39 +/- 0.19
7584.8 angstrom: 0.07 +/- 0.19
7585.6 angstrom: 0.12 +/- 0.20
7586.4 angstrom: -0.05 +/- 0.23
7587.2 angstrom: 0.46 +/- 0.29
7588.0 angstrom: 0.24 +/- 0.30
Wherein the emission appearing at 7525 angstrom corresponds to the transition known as [O II]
